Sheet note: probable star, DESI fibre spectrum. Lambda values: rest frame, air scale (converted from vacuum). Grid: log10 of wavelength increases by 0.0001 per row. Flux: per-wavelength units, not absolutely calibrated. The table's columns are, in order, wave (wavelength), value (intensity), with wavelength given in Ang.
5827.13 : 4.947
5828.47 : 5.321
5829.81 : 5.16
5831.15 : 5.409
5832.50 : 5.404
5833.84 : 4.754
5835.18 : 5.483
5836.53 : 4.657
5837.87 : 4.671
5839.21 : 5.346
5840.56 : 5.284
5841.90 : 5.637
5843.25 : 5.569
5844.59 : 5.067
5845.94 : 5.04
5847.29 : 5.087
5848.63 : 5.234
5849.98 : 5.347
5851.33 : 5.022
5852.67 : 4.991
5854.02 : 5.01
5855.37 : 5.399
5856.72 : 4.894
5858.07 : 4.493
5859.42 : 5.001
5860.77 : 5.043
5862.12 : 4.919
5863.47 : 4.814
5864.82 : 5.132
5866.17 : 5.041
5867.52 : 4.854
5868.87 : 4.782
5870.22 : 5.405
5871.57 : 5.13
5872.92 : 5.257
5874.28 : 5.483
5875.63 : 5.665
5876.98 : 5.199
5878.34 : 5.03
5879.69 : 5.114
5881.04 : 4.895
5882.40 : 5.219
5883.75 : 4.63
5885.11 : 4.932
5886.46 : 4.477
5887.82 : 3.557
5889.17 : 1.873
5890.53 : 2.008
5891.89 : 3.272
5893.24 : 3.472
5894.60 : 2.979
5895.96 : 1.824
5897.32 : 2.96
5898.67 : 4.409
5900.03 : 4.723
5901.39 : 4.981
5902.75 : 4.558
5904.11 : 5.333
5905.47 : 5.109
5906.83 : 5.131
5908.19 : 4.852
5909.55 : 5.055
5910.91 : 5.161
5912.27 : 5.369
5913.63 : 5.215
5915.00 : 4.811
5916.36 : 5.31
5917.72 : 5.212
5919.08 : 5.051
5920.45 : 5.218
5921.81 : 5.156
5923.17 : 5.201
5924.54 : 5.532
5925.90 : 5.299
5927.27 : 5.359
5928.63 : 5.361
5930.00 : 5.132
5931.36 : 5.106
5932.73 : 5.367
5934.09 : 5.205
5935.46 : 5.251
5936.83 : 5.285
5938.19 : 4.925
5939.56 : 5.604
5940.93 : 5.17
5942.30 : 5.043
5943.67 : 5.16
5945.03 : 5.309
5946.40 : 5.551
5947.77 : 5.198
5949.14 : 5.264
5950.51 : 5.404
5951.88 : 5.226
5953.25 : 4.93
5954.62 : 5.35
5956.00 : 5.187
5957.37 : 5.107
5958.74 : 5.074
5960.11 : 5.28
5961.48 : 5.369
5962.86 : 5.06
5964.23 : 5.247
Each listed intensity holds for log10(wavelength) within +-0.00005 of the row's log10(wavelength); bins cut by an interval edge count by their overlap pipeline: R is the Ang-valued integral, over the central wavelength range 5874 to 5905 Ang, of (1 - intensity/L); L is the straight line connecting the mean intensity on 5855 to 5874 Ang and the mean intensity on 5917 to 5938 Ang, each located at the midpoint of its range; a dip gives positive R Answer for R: 5.5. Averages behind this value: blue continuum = 5.01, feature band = 4.19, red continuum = 5.24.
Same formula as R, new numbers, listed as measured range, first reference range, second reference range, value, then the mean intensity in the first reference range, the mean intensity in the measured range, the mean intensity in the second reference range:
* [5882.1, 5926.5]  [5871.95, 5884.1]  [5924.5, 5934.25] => 6.5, 5.18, 4.48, 5.29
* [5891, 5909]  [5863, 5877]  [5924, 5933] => 3.9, 5.17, 4.11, 5.3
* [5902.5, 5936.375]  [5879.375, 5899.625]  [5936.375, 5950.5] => -4.7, 3.7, 5.18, 5.26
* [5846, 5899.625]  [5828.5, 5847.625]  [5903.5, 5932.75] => 6.5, 5.19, 4.57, 5.19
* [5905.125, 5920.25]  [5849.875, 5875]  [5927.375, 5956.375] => 0.2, 5.05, 5.12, 5.24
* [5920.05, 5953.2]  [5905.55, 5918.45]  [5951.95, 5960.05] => -0.8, 5.12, 5.26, 5.15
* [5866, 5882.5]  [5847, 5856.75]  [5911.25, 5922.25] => 0.0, 5.14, 5.16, 5.17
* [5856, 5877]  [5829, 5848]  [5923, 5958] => 0.6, 5.19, 5.07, 5.25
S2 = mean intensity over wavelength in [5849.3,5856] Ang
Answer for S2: 5.15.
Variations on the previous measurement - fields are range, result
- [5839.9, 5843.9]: 5.5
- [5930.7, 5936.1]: 5.23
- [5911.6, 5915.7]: 5.13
